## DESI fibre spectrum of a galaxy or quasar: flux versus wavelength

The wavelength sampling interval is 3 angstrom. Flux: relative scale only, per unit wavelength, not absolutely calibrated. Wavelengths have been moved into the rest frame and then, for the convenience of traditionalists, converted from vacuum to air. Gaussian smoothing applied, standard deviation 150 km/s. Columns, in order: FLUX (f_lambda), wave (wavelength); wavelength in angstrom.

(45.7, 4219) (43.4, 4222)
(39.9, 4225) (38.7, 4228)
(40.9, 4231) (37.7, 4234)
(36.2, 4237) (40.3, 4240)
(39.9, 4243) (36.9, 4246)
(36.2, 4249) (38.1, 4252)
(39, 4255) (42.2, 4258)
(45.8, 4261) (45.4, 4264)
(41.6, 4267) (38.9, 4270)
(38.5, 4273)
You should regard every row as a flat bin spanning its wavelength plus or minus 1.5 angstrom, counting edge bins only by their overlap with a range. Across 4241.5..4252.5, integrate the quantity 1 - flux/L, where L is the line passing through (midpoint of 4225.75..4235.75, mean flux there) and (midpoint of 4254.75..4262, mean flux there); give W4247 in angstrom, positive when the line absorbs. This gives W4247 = 0.9 angstrom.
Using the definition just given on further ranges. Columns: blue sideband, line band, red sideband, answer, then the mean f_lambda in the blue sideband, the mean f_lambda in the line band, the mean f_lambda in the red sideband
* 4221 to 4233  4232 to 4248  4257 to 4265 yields 1.5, 40.5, 38.2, 44.5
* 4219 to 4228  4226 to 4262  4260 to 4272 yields 2.5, 41.8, 39.2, 42.6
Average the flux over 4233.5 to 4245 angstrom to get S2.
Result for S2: 38.5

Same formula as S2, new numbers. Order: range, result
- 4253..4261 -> 41.4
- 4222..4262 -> 39.4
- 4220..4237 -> 39.9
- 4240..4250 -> 38.1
